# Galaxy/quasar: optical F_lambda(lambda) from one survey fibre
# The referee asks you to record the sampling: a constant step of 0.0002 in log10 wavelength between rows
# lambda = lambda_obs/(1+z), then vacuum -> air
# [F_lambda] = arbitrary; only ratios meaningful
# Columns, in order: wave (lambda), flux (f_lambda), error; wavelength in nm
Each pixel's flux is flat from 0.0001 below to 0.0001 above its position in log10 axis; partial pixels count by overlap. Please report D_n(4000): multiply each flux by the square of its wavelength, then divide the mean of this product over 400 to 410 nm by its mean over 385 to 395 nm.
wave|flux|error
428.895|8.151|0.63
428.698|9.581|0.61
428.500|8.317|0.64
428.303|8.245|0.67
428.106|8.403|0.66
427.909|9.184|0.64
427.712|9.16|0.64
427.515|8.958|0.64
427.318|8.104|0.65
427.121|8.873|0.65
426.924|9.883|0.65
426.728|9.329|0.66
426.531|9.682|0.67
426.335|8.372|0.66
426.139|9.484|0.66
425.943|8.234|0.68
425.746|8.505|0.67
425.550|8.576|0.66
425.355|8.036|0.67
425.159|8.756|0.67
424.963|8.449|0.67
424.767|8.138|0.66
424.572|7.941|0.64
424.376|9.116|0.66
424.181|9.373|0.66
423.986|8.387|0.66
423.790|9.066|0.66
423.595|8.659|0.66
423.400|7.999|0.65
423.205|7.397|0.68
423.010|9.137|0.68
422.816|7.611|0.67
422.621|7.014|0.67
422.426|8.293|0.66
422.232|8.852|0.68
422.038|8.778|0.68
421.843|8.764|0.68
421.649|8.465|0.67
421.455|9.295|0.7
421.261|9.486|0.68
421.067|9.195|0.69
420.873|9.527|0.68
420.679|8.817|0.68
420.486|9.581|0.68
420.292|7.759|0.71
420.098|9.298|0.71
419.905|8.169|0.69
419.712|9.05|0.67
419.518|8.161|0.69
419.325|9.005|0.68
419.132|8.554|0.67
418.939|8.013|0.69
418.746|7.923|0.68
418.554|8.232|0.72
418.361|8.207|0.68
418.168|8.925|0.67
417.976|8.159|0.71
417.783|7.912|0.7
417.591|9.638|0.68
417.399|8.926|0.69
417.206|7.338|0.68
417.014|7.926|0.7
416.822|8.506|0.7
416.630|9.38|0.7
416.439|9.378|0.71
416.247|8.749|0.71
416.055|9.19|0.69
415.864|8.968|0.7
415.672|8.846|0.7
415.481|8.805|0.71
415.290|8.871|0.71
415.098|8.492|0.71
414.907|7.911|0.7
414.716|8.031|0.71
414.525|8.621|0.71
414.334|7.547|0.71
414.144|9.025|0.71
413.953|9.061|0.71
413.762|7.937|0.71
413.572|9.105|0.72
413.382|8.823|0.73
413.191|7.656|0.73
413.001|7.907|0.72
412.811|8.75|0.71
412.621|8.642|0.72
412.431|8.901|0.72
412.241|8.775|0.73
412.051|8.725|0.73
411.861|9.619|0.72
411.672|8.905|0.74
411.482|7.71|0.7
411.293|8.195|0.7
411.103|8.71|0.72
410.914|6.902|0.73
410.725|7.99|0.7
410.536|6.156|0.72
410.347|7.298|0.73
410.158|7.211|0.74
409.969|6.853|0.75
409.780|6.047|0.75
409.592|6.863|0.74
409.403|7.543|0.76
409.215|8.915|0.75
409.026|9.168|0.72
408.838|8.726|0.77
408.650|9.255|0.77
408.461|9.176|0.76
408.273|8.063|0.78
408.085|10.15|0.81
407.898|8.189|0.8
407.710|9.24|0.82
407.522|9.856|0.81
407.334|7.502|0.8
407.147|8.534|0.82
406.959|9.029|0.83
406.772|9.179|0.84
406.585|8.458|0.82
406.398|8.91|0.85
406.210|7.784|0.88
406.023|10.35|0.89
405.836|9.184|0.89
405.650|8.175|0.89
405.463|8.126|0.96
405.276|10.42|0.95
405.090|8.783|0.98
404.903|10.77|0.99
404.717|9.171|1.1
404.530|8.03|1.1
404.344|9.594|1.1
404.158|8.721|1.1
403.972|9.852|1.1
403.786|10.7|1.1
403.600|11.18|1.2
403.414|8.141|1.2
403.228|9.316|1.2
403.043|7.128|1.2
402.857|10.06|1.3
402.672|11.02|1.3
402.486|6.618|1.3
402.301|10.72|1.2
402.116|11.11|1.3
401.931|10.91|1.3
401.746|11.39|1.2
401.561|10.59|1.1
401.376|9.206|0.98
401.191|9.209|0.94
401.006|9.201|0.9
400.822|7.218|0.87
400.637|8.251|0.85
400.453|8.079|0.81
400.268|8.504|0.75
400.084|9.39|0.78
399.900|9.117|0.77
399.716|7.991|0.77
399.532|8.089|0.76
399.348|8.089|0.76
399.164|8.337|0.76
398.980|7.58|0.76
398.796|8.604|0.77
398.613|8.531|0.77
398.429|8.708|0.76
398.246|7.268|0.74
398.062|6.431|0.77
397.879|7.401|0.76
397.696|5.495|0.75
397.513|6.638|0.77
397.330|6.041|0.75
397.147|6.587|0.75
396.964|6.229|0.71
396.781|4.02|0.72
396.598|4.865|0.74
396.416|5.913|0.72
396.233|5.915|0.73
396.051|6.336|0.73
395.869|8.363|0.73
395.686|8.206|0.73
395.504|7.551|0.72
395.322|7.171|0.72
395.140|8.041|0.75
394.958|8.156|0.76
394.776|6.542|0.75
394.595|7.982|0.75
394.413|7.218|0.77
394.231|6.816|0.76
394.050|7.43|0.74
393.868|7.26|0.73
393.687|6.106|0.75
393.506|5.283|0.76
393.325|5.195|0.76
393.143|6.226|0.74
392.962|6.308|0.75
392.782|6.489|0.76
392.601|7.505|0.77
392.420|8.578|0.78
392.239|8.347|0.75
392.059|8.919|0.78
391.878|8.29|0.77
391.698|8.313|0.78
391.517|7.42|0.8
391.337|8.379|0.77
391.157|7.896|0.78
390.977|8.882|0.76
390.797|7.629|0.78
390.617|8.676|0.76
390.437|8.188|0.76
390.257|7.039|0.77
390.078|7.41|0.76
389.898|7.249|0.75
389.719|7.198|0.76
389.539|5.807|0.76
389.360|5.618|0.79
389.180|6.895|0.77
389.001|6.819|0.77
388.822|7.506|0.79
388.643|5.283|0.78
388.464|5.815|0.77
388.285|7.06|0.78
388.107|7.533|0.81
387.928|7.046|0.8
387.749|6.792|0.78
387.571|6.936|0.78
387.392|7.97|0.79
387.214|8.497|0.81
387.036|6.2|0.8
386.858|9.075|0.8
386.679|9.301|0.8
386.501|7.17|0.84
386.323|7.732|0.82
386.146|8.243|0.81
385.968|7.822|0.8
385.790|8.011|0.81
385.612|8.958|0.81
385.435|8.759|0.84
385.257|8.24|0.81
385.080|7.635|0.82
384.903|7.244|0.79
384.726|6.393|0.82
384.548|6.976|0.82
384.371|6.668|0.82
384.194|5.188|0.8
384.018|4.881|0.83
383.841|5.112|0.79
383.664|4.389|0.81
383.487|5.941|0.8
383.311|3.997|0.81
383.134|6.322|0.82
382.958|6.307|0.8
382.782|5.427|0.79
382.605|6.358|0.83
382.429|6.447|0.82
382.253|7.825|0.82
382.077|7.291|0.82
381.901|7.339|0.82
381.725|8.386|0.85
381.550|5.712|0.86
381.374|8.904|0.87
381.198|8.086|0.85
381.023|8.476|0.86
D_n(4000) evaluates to 1.3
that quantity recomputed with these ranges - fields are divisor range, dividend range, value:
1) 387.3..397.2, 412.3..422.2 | 1.38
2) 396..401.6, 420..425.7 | 1.28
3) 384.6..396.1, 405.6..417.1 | 1.27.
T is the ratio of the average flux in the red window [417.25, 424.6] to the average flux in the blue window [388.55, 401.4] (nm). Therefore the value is 1.2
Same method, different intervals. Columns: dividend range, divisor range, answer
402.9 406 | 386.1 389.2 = 1.26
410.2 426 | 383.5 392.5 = 1.16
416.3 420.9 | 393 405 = 1.07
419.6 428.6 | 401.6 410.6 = 0.97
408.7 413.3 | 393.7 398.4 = 1.18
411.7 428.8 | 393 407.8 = 1.05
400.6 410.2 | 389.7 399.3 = 1.25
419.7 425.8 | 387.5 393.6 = 1.20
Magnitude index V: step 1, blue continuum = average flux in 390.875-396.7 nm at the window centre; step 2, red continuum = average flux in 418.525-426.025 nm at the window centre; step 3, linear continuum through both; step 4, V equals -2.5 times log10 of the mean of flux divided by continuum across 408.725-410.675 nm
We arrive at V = 0.07 mag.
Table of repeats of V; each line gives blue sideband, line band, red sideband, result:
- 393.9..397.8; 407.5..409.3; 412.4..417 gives -0.13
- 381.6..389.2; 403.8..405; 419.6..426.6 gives -0.21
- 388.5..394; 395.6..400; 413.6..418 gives 0.07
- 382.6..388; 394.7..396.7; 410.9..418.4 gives 0.08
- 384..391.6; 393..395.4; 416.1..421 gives 0.12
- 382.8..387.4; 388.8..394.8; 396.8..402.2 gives 0.04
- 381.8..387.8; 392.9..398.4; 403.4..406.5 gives 0.23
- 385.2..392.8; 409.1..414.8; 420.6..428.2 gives 0.03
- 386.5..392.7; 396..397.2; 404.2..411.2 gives 0.36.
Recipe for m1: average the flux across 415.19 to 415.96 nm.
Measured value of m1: 8.87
